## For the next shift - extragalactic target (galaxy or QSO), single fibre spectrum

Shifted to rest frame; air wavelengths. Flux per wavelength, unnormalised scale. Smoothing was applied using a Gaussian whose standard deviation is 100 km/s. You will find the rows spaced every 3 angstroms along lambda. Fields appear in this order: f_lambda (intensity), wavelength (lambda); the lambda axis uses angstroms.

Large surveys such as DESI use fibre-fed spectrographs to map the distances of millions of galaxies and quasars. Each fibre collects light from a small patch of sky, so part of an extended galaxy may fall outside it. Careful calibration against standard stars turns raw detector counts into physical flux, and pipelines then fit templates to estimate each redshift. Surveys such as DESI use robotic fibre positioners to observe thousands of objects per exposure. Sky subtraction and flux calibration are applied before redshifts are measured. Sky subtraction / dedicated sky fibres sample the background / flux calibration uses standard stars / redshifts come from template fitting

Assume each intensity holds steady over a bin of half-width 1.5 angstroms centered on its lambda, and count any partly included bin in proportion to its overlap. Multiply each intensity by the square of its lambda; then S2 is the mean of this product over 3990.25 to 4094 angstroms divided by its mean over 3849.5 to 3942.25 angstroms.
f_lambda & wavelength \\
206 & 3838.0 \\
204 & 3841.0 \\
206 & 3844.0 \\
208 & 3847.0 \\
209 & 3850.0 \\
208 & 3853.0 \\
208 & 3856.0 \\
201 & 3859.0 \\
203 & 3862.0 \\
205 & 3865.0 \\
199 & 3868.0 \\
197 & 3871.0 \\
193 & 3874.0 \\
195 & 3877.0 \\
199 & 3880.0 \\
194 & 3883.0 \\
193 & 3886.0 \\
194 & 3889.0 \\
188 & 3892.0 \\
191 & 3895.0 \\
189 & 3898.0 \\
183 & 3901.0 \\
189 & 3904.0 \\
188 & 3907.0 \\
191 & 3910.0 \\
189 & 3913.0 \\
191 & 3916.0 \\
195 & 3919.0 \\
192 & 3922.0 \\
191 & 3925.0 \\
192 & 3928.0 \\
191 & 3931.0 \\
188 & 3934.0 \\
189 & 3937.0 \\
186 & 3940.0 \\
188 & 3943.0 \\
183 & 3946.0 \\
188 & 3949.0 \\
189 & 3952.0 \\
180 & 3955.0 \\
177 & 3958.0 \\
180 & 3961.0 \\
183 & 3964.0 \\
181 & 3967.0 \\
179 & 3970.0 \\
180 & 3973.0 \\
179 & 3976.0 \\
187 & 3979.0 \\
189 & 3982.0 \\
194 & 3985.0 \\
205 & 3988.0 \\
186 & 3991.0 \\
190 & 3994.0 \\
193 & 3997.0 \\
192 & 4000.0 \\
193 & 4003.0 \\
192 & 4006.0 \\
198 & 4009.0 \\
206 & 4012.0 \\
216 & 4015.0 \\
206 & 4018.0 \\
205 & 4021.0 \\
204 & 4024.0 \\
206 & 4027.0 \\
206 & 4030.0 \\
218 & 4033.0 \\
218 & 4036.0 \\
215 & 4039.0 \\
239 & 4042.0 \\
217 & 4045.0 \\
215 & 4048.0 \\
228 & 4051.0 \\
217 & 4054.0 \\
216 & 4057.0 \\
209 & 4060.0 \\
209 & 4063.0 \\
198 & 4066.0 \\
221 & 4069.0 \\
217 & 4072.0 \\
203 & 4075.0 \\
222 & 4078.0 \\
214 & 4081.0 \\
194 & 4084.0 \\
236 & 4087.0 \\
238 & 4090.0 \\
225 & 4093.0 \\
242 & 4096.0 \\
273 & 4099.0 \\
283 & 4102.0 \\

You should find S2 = 1.2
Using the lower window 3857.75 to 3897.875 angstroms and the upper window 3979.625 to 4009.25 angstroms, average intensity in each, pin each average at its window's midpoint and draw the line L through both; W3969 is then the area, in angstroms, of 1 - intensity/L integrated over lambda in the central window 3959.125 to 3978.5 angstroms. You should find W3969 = 1.3 angstroms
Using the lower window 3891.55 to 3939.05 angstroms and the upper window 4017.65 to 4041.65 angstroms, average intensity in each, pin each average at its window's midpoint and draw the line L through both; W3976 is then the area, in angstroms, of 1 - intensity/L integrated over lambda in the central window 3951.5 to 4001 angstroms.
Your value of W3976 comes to 3.8 angstroms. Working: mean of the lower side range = 190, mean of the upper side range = 211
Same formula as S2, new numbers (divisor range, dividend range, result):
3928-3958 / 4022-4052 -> 1.21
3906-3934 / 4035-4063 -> 1.22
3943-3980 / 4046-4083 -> 1.23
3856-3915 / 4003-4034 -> 1.13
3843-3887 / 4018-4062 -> 1.17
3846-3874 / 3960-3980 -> 0.94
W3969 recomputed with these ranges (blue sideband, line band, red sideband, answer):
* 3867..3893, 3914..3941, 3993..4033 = 0.9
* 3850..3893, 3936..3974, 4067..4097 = 4.4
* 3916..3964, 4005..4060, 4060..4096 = -1.4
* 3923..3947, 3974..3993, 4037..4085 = 0.9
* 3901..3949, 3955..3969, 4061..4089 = 1.1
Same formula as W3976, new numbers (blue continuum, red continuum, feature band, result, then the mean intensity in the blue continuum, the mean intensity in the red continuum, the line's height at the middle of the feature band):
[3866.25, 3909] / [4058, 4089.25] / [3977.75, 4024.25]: 1.8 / 192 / 213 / 205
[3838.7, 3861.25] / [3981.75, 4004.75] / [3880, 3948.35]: 3.5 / 206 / 193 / 200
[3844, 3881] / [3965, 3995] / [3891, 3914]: 1.0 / 202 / 187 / 197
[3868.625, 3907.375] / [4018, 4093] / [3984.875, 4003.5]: 1.2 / 192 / 215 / 207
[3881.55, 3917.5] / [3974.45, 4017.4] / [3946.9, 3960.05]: 0.6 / 190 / 195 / 193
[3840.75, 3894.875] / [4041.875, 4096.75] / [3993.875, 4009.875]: 1.4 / 200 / 218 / 212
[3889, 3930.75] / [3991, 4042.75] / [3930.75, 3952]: 0.8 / 190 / 205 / 194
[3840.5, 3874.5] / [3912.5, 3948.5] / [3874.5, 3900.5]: 0.7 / 204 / 190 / 198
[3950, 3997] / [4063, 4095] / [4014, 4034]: -0.8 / 186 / 217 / 201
